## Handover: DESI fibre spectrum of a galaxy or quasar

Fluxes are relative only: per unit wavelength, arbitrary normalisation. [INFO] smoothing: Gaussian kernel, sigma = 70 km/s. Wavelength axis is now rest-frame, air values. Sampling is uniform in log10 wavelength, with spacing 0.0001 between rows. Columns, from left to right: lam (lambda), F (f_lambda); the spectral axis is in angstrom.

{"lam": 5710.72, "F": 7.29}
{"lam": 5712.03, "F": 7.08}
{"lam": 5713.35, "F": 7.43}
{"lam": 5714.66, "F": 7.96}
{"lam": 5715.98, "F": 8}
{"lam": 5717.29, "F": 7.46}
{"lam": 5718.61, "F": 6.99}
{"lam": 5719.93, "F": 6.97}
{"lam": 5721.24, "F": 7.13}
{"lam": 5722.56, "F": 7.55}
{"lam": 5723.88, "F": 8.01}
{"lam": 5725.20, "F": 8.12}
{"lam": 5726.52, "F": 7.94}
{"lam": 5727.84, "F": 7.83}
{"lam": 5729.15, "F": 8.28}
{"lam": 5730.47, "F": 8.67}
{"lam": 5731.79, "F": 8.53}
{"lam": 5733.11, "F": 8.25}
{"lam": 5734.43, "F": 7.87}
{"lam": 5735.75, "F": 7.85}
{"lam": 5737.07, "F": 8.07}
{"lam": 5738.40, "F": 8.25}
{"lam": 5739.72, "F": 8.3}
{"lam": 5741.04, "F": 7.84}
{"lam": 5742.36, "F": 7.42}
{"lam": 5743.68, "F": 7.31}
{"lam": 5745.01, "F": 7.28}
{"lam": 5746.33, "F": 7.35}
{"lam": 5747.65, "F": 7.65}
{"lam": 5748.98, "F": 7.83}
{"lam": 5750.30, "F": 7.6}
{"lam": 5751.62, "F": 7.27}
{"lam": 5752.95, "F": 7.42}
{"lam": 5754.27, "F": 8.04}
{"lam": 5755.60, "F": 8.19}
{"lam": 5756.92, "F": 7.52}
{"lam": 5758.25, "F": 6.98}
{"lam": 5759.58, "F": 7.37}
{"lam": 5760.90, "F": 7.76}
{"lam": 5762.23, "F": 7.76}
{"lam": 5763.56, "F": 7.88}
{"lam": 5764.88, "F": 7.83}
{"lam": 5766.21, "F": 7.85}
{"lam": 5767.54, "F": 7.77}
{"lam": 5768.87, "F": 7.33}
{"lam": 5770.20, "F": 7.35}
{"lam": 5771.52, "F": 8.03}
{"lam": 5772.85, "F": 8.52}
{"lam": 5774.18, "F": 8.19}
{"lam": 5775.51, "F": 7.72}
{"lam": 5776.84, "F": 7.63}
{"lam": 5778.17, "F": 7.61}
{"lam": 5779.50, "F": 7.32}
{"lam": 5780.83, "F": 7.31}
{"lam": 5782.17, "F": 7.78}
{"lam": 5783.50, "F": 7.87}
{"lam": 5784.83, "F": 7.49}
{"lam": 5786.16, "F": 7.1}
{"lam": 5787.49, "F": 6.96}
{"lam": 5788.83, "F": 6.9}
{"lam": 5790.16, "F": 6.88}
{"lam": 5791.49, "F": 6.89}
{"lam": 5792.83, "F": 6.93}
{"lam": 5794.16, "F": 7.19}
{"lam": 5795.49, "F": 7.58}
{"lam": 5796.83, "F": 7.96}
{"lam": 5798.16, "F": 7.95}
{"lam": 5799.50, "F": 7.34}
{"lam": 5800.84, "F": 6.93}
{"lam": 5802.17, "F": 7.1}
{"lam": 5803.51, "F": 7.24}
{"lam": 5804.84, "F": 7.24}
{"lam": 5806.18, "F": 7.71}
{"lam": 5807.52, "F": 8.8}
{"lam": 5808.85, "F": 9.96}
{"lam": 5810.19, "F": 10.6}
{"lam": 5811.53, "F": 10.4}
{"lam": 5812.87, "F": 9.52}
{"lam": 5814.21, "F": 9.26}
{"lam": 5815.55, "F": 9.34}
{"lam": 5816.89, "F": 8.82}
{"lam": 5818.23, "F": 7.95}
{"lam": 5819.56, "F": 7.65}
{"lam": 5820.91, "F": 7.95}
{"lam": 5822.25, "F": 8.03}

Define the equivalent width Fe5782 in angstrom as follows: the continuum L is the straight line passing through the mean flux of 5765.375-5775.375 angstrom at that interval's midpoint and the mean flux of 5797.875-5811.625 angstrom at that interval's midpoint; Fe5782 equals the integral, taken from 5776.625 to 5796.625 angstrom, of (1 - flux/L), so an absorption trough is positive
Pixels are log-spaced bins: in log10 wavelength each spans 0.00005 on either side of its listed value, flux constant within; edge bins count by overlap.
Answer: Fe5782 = 1.8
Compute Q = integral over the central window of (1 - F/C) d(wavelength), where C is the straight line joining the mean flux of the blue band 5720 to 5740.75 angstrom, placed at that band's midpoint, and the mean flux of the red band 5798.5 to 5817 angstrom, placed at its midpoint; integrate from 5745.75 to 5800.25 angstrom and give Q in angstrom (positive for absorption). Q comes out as 5.0 angstrom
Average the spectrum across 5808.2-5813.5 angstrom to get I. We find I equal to 10.1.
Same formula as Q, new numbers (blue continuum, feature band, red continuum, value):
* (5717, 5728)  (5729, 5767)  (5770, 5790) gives -1.20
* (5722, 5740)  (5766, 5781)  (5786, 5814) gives 0.47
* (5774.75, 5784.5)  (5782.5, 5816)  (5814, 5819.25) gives 1.10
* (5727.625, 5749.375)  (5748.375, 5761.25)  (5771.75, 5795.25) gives 0.26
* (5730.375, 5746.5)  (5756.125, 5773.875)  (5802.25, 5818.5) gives 1.20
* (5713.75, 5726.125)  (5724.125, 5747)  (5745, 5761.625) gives -1.13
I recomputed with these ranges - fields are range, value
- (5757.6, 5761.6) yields 7.37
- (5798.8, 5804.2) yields 7.16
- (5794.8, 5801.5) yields 7.55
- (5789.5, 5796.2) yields 7.1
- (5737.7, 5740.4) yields 8.25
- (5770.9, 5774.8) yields 8.25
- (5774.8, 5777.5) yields 7.68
